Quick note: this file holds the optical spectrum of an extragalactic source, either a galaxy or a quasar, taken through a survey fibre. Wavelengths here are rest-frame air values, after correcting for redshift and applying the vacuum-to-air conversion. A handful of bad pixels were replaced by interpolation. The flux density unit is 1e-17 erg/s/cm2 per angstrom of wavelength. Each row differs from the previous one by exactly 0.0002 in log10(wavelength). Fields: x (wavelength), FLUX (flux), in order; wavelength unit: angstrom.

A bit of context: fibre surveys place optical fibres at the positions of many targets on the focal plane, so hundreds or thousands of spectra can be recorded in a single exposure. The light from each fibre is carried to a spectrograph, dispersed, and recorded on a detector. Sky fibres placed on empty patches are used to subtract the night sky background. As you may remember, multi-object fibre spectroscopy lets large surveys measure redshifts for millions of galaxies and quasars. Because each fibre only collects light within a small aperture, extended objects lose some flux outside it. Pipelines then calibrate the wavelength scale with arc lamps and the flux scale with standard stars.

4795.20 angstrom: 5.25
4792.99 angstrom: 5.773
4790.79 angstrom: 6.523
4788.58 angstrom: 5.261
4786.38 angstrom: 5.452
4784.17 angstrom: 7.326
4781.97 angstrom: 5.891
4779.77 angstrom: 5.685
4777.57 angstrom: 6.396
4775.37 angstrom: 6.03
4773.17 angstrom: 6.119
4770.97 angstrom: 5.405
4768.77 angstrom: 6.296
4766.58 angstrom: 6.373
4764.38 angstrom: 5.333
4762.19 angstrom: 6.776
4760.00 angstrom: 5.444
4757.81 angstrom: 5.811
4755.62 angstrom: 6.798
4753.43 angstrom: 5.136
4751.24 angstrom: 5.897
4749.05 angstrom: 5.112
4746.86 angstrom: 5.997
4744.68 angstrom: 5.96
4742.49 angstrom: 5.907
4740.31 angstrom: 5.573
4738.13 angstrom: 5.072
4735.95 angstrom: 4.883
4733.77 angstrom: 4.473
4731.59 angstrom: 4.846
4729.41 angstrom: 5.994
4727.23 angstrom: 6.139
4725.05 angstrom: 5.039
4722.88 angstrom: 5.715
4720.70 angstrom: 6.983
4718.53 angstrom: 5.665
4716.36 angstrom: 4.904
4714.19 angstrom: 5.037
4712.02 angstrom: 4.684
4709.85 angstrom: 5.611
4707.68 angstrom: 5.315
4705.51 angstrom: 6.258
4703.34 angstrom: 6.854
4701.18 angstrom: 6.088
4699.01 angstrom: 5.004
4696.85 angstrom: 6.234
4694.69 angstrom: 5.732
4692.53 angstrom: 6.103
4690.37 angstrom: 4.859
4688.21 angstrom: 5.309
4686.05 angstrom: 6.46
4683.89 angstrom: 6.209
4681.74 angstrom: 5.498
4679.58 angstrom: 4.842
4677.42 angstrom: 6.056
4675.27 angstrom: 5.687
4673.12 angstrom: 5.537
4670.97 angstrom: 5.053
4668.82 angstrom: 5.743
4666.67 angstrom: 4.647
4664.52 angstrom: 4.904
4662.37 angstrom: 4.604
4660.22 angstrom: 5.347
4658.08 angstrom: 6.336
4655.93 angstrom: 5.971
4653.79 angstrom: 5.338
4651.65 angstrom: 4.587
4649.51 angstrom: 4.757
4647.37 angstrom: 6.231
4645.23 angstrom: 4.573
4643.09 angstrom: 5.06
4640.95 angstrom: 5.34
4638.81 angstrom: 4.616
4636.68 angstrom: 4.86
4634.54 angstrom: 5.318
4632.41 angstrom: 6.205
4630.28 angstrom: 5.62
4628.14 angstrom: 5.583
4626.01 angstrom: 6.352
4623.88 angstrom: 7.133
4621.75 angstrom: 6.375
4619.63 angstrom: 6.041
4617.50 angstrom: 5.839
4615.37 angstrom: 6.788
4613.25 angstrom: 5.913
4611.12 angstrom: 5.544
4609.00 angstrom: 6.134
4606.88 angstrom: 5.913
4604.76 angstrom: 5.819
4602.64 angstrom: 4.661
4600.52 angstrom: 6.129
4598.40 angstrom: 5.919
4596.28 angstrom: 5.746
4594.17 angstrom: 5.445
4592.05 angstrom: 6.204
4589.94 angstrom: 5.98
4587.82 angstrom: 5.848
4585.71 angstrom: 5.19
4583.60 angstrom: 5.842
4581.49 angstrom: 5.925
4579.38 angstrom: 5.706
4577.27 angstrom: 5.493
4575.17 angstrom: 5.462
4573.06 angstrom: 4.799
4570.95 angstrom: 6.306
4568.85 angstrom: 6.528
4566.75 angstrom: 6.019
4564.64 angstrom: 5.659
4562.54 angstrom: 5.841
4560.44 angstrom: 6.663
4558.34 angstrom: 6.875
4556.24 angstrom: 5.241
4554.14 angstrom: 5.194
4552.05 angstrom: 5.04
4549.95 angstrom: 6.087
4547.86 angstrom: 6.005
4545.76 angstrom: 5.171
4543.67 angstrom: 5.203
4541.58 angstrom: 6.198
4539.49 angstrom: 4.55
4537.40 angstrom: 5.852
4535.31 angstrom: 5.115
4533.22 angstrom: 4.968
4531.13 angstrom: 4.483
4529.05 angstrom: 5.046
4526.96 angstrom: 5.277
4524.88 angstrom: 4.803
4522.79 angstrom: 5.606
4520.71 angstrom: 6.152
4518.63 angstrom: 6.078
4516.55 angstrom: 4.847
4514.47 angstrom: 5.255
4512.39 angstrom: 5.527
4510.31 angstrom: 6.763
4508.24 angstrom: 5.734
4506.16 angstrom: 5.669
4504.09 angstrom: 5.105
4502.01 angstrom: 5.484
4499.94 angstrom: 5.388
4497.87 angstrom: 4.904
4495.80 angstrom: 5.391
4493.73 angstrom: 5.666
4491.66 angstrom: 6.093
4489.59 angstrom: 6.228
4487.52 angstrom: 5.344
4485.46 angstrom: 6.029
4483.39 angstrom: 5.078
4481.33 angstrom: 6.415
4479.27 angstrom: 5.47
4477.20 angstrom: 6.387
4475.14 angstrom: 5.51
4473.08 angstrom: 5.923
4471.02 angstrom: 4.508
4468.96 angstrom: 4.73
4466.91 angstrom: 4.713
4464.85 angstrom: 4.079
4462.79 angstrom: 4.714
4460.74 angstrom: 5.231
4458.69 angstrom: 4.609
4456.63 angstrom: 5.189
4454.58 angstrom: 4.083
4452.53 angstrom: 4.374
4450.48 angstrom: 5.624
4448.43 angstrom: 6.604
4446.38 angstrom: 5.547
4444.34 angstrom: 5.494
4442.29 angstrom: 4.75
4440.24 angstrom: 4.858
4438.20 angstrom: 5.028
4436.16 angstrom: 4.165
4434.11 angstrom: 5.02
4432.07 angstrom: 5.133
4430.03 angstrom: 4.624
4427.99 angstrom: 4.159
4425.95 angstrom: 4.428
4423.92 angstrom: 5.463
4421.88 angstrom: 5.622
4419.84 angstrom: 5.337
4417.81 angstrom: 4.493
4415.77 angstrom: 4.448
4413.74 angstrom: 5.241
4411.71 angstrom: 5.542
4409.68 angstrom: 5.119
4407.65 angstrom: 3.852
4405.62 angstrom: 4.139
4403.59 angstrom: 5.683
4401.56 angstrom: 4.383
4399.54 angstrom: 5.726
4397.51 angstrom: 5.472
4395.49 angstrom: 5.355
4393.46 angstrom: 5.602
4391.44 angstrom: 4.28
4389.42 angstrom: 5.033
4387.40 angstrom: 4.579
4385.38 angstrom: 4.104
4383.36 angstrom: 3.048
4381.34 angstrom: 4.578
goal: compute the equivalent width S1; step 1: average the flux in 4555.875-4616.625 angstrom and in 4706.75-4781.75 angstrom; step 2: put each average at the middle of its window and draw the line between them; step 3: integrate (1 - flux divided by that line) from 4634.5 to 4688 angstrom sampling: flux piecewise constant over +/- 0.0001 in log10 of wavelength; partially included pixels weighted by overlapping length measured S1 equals 3.89 angstrom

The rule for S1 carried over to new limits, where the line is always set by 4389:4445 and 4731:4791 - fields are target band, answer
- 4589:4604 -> -0.98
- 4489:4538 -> -2.77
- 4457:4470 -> 0.89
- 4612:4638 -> -2.58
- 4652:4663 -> 0.06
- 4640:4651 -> 0.66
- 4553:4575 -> -2.47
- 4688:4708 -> -0.68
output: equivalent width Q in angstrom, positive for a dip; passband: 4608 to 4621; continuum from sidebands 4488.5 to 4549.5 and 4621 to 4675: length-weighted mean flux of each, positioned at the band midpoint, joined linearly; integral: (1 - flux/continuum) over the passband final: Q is -1.4 angstrom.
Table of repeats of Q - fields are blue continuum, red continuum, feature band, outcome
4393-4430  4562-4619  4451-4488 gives 0.8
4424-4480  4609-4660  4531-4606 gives -3.1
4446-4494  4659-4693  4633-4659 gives 0.7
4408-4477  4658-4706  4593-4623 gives -2.6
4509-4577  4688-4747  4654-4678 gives 0.7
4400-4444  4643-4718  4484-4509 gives -2.7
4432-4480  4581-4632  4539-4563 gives -0.4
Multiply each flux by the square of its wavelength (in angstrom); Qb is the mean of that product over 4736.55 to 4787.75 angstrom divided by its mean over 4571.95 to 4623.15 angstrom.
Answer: 1.1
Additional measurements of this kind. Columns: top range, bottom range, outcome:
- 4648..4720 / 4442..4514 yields 1.12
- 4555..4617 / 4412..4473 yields 1.26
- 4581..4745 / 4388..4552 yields 1.16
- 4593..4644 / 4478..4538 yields 1.10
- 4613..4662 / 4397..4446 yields 1.26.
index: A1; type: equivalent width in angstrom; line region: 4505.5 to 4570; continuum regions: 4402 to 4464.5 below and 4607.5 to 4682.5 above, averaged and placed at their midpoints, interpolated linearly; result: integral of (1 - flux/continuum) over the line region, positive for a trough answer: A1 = -4.3 angstrom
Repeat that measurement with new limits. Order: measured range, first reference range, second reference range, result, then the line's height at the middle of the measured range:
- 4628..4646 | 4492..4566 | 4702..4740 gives 0.90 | 5.51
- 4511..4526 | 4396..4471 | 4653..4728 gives -1.01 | 5.15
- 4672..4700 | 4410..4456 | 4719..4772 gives -0.42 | 5.57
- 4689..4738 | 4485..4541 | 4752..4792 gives 2.71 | 5.88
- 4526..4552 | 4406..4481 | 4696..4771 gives -0.44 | 5.23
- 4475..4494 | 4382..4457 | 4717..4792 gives -2.86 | 5.08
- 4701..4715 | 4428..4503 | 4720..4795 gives 0.04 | 5.7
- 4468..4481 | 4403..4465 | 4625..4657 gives -1.20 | 5.01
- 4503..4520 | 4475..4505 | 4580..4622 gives 0.14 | 5.68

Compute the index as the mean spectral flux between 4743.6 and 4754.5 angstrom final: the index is 5.62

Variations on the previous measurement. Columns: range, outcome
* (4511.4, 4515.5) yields 5.39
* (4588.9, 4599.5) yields 5.86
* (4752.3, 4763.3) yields 6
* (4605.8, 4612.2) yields 5.86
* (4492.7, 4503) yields 5.37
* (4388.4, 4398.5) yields 5.15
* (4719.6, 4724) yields 6.34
